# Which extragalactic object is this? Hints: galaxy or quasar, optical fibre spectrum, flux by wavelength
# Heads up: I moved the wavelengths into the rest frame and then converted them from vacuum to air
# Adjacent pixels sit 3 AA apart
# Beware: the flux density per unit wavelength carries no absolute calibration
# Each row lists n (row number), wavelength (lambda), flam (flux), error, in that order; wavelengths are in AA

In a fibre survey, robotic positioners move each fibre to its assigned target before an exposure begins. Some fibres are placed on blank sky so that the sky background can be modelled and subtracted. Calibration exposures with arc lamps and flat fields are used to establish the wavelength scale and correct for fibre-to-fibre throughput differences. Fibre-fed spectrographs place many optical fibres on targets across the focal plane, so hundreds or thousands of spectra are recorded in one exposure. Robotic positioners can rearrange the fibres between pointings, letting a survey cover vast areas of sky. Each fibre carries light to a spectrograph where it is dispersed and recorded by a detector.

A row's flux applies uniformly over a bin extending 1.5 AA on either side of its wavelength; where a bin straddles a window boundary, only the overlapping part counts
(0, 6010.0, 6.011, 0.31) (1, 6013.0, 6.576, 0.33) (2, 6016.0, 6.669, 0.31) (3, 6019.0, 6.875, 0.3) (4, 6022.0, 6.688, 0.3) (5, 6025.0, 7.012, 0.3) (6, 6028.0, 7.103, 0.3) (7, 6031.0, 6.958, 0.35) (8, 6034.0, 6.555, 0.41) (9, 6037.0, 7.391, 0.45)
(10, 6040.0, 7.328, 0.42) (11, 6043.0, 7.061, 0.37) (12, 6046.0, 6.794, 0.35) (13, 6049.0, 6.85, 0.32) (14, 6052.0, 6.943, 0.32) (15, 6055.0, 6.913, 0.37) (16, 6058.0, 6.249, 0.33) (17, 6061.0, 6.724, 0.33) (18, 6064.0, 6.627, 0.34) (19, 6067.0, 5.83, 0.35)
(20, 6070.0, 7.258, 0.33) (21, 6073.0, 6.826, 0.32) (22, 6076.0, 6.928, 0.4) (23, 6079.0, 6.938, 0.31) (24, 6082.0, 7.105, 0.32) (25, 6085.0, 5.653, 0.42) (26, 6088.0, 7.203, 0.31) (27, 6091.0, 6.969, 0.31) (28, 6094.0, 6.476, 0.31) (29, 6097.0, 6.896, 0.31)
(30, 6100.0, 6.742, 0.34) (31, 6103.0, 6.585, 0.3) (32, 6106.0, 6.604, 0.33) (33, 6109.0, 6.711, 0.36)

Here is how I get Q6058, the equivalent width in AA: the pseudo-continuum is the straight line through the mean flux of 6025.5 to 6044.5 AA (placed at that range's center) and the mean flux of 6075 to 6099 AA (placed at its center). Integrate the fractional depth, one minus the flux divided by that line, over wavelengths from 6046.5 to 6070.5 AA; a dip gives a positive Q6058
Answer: 1.0 AA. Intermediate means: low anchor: 7.06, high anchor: 6.77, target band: 6.65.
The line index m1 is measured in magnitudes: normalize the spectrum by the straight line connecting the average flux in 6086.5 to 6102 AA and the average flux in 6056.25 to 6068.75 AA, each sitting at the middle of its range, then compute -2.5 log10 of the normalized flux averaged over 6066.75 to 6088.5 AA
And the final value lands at -0.02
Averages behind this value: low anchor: 6.39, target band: 6.75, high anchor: 6.85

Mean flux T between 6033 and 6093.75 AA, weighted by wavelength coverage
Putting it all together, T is 6.8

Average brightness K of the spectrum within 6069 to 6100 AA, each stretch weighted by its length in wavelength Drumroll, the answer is 6.81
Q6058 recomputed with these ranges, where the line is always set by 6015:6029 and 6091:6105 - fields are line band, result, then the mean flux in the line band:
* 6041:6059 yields -0.1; 6.83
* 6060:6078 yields 0.2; 6.7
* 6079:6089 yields 0.1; 6.67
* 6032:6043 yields -0.4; 7.08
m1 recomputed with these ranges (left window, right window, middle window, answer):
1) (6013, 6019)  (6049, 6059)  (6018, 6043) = -0.04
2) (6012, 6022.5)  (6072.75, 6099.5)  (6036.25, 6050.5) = -0.05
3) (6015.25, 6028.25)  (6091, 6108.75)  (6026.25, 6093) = -0.01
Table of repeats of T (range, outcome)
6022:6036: 6.9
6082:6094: 6.65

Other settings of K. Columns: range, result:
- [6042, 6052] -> 6.9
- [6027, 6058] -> 6.95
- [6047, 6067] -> 6.65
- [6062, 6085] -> 6.71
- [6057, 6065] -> 6.55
